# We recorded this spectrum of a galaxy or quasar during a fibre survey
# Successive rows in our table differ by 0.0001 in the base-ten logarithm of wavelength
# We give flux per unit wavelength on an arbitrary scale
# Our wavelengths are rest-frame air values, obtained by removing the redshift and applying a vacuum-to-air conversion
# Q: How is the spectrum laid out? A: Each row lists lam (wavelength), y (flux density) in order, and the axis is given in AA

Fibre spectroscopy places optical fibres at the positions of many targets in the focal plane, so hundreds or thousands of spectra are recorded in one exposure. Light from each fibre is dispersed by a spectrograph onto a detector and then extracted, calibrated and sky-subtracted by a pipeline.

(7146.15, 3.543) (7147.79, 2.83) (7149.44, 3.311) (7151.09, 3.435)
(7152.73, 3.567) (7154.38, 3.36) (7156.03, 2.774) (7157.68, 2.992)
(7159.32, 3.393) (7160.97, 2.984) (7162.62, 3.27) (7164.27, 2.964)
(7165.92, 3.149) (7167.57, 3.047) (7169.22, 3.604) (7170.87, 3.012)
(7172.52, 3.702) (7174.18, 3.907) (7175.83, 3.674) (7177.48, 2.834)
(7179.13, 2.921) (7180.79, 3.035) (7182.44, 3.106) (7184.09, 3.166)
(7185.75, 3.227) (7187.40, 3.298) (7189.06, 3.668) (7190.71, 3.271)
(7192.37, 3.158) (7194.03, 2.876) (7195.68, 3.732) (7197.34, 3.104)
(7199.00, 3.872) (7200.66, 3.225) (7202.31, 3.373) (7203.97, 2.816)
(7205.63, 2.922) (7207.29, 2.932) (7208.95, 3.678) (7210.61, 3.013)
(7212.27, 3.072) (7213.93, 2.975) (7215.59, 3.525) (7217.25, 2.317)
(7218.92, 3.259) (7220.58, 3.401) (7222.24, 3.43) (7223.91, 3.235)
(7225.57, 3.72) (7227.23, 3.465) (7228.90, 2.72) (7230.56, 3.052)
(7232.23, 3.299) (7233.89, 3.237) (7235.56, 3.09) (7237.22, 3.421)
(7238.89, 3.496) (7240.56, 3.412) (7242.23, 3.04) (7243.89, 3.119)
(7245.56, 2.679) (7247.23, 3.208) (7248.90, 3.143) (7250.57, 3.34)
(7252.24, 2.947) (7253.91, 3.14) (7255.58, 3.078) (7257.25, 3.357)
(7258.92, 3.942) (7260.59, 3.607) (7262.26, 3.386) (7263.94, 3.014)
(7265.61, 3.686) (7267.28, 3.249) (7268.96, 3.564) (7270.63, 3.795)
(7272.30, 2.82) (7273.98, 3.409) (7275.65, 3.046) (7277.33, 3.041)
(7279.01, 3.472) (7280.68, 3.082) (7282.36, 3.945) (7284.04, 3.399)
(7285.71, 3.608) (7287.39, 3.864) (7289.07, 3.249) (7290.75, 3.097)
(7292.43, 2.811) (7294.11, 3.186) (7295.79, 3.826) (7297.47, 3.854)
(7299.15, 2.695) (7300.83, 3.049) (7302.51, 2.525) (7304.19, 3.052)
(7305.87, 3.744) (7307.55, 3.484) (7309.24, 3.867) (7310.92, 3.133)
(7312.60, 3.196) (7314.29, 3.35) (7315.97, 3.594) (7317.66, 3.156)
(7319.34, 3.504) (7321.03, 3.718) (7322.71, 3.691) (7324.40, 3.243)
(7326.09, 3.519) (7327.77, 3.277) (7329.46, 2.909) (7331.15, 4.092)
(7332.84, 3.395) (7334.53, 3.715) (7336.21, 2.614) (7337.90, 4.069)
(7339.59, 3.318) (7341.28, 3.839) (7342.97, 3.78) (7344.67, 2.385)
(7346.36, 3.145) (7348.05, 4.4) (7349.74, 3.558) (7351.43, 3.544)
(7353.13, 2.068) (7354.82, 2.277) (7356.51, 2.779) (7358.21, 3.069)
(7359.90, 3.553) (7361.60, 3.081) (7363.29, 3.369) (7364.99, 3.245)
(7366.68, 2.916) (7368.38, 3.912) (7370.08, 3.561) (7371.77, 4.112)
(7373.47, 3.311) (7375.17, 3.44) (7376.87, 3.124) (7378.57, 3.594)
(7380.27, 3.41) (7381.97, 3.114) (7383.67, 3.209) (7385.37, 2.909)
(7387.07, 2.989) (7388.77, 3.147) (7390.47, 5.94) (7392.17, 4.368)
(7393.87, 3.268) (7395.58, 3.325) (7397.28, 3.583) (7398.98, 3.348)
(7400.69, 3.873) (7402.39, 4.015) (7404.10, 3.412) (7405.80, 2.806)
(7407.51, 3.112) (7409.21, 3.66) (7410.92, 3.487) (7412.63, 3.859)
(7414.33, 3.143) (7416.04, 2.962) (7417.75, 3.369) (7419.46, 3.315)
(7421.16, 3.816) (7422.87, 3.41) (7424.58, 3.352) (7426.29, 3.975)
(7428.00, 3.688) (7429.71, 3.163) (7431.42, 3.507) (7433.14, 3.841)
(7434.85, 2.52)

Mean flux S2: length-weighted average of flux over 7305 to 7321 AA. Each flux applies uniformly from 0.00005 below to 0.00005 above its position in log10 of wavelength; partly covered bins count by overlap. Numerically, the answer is 3.46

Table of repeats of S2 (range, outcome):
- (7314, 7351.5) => 3.47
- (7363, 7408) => 3.5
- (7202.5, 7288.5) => 3.27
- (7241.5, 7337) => 3.33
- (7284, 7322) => 3.35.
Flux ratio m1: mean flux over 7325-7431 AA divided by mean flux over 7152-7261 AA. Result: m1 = 1.1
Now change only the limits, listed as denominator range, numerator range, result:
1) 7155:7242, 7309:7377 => 1.04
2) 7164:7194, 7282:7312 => 1.03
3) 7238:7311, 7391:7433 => 1.06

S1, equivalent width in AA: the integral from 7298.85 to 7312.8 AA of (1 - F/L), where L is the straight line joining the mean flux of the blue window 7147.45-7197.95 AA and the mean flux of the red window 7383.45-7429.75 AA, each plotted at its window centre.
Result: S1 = 0.79 AA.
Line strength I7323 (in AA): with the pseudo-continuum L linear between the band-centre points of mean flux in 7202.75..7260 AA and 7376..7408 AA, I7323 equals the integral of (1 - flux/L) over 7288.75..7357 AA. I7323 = 1.2 AA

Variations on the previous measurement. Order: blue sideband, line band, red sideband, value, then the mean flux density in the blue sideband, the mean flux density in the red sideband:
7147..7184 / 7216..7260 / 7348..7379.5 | 0.34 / 3.22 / 3.28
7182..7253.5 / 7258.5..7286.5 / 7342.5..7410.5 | -1.15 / 3.21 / 3.39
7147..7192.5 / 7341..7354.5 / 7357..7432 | 0.57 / 3.24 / 3.47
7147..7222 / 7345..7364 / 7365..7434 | 1.66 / 3.22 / 3.51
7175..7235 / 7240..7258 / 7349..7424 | 0.71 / 3.21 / 3.39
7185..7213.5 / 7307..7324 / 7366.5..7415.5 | -0.26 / 3.25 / 3.52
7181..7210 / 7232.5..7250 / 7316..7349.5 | 0.71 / 3.25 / 3.47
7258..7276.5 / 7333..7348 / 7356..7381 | -0.14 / 3.41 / 3.37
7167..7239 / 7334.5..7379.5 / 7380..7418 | 1.61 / 3.25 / 3.49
